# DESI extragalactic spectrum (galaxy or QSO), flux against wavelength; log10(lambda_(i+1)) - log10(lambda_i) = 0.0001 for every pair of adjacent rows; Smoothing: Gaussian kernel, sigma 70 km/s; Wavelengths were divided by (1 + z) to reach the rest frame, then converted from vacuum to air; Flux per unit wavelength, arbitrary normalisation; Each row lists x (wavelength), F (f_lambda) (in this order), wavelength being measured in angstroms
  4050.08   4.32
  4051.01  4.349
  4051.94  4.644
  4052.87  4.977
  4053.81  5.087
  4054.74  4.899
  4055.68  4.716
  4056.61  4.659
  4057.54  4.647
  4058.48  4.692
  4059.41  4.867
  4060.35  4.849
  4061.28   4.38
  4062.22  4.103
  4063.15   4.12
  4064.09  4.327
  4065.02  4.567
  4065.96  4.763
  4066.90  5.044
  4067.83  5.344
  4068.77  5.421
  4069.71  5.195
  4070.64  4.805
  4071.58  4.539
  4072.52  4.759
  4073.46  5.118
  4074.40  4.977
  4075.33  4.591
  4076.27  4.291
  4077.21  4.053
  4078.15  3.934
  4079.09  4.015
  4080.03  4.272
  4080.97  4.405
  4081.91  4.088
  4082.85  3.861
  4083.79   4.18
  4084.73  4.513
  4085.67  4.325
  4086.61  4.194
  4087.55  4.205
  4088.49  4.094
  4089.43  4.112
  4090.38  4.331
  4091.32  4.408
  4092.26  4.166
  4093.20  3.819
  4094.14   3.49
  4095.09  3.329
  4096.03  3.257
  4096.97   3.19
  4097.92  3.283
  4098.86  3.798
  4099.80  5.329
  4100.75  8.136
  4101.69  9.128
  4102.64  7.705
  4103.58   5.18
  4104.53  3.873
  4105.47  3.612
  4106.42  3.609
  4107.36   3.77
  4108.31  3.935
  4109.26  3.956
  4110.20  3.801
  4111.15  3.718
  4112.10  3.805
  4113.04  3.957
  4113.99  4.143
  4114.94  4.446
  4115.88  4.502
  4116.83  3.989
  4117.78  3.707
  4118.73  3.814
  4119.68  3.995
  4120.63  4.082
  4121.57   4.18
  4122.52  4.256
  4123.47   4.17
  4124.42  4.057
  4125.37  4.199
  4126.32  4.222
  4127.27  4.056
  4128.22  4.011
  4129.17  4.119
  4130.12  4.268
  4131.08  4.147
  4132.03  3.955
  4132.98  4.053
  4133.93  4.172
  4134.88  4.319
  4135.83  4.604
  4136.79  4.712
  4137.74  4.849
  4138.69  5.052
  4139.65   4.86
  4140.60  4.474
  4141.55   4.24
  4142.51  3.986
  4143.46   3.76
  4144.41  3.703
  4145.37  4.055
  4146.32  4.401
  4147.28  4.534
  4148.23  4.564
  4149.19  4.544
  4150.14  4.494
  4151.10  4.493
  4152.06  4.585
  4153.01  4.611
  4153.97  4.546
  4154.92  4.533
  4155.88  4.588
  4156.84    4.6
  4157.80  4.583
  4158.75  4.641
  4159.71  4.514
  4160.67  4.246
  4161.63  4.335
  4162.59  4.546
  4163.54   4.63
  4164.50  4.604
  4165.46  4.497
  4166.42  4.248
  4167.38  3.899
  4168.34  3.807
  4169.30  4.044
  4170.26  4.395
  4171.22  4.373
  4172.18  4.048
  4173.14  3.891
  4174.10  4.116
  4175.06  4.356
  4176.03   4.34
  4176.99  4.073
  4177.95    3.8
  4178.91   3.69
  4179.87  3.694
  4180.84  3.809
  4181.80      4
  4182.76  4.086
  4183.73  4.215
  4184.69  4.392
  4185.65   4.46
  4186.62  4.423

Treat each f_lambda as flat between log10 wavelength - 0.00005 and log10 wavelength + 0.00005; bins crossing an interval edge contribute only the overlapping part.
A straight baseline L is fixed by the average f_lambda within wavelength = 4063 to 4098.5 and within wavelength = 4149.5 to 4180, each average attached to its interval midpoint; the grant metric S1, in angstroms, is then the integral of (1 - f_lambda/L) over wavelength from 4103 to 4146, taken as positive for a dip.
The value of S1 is 1.5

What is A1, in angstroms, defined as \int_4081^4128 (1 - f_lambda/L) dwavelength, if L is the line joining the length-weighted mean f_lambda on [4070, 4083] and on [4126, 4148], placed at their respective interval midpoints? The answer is 0.9 angstroms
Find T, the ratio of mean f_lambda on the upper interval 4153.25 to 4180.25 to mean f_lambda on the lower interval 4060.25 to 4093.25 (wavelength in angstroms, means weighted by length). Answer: 1.0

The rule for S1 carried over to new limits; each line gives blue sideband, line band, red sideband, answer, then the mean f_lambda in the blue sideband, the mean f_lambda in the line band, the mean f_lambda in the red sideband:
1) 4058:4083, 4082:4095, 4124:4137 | 1.04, 4.58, 4.11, 4.2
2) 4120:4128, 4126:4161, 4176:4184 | -2.65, 4.15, 4.38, 3.94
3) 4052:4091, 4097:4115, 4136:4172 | -0.68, 4.54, 4.66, 4.42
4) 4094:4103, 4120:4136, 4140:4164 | 1.88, 5.09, 4.16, 4.41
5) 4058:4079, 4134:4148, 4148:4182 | -0.02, 4.66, 4.39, 4.3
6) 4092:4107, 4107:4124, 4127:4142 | 1.97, 4.68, 4.01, 4.37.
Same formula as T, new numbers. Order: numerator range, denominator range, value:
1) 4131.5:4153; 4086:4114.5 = 1.00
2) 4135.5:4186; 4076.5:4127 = 1.01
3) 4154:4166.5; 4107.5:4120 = 1.14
